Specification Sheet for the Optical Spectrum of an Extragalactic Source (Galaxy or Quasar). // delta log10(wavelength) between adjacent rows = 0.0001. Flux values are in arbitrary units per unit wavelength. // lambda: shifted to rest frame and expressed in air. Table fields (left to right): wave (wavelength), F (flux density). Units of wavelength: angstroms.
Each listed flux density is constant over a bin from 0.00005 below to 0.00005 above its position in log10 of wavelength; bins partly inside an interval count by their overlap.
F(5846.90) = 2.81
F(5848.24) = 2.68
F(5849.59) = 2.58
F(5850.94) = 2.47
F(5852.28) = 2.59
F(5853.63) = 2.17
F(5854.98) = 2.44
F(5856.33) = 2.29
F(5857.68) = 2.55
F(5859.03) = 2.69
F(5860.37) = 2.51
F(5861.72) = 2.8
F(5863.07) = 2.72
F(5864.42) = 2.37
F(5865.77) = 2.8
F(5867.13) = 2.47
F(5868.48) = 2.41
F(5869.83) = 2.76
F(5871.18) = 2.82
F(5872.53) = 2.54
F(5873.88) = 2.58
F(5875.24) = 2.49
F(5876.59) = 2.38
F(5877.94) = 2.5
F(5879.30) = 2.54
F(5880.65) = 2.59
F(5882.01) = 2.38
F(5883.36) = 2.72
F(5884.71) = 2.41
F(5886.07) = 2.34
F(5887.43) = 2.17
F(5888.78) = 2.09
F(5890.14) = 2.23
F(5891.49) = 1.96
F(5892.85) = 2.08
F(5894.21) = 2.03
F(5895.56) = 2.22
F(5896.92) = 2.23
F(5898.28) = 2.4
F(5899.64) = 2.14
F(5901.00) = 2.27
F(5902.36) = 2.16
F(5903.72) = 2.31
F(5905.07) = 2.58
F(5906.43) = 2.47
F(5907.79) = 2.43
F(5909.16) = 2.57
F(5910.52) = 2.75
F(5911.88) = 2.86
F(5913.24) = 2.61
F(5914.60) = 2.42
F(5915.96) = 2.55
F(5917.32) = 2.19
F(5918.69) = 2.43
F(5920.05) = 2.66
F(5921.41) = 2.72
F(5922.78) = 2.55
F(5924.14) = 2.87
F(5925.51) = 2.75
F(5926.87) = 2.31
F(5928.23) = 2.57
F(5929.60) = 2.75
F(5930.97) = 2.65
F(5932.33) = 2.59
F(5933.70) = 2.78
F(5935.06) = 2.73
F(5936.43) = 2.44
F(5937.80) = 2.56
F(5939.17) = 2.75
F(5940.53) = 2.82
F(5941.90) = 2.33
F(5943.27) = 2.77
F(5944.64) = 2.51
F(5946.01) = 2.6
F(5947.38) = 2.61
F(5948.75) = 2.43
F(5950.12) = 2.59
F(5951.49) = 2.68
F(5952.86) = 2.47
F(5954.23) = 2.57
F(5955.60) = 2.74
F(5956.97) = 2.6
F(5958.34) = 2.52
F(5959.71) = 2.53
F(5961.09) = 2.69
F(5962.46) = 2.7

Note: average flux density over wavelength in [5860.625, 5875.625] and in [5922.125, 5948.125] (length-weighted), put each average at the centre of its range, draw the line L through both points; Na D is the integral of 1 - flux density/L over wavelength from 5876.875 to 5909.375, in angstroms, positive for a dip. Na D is 3.7 angstroms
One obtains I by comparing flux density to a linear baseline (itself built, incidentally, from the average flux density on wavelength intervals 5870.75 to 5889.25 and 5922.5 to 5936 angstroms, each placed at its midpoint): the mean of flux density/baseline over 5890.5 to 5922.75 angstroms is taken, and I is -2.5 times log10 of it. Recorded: 0.08 mag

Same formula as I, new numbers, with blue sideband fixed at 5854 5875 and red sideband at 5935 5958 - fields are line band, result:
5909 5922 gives 0.00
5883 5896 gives 0.17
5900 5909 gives 0.09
